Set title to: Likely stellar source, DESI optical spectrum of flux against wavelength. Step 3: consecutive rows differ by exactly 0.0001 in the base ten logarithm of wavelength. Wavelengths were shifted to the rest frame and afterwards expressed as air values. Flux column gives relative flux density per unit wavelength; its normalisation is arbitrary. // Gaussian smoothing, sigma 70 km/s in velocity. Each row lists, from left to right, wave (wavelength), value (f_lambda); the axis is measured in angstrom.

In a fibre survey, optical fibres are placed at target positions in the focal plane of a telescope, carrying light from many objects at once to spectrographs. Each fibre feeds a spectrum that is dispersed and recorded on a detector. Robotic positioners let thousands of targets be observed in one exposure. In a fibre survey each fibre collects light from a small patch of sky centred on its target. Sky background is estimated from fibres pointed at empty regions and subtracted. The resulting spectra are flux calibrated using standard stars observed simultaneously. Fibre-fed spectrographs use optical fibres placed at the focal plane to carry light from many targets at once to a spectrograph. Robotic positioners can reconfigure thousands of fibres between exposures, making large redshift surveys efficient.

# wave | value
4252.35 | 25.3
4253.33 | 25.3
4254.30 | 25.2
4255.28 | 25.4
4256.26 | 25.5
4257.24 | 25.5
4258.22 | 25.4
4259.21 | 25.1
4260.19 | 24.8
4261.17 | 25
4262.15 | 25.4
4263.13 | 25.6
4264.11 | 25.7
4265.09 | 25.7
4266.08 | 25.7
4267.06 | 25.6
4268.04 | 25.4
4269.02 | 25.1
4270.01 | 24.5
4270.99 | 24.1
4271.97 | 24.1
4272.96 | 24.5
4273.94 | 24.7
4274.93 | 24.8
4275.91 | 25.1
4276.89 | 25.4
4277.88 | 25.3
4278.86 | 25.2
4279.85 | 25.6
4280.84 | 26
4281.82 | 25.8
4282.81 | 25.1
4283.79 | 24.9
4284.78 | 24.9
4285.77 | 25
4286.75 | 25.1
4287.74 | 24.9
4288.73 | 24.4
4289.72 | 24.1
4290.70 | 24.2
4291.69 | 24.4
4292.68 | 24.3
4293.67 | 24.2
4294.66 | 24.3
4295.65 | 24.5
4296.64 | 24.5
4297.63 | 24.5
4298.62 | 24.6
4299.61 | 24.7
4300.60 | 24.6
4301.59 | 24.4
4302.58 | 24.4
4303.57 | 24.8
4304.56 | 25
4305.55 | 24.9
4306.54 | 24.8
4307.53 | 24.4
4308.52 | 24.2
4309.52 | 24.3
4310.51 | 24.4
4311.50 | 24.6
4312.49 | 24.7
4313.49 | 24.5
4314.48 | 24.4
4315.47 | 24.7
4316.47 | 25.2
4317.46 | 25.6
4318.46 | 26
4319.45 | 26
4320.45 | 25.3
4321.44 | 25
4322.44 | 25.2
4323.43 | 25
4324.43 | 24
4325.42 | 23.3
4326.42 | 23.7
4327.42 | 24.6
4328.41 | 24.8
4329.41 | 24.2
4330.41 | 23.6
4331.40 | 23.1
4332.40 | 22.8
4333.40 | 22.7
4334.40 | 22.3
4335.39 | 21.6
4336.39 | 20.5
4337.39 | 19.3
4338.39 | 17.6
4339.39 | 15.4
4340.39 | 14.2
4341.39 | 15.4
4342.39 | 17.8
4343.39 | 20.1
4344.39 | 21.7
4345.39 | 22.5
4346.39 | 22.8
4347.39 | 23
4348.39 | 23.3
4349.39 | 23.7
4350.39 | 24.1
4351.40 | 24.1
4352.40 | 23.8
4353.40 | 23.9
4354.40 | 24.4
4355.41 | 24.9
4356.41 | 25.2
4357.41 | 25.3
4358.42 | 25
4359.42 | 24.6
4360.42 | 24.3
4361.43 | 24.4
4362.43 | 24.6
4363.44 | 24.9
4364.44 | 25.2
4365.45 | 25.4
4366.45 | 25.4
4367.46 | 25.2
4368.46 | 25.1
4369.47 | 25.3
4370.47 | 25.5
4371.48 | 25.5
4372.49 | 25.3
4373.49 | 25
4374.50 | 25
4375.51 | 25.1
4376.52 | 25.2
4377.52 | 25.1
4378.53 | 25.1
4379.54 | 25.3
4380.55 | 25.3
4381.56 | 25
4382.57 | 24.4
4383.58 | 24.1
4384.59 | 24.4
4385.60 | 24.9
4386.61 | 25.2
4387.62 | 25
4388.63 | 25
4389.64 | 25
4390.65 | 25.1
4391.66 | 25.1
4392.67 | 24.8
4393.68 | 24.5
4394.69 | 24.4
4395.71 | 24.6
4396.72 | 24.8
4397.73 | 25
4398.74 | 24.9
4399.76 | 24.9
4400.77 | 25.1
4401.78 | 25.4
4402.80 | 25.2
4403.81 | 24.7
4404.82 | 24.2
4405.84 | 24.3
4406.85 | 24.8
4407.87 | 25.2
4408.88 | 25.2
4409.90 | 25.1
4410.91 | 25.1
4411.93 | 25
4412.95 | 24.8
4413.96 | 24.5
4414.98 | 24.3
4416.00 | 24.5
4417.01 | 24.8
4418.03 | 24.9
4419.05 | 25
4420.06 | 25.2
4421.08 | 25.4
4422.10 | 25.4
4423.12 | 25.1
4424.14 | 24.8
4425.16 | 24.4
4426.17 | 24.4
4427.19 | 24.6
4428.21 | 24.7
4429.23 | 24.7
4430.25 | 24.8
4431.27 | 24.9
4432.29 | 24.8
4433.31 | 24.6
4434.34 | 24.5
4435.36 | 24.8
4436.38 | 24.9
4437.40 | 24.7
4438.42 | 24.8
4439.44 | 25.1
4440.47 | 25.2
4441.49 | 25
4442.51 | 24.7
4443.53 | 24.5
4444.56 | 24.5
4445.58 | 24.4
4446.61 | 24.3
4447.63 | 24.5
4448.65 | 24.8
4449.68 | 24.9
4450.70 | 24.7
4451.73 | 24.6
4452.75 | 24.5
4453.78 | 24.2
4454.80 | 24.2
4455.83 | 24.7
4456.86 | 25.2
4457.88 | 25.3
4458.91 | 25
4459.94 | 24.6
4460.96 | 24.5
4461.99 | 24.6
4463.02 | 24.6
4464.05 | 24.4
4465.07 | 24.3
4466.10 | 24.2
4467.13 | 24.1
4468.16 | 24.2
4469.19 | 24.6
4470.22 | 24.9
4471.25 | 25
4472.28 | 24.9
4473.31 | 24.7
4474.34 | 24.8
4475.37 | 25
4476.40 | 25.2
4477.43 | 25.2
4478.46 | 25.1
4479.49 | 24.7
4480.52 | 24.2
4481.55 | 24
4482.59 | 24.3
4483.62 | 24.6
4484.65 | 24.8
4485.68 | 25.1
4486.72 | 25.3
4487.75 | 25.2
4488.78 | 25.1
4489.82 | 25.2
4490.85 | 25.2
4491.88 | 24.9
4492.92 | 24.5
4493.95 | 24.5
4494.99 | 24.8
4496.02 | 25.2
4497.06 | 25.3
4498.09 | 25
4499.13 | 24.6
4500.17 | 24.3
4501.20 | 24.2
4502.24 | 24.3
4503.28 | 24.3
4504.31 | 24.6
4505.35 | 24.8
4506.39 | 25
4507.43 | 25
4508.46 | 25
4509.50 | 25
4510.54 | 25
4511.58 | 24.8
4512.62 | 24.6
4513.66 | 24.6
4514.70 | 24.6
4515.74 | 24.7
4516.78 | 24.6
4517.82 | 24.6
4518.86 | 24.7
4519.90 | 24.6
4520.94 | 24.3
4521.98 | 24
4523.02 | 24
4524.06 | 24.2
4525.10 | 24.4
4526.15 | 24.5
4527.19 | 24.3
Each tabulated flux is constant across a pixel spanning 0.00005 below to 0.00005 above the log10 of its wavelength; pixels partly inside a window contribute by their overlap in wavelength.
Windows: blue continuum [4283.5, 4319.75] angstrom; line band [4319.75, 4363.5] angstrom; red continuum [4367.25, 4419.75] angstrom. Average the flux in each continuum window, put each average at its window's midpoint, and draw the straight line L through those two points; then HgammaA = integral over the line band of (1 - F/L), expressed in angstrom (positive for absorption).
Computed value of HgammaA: 3.6 angstrom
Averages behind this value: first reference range 24.7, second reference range 24.9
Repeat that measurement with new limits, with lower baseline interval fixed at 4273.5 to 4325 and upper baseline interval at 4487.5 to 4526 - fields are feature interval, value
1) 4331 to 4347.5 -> 3.14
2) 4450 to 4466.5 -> 0.08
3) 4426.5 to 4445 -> -0.02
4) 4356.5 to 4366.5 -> -0.05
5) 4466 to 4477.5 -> -0.01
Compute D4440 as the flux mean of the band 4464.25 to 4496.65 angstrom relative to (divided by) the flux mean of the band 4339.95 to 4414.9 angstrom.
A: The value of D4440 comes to 1.02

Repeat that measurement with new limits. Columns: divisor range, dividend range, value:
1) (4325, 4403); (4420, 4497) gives 1.04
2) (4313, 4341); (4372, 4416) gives 1.08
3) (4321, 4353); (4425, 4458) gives 1.12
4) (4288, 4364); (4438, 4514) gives 1.05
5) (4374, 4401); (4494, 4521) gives 0.99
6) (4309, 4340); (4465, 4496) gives 1.06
